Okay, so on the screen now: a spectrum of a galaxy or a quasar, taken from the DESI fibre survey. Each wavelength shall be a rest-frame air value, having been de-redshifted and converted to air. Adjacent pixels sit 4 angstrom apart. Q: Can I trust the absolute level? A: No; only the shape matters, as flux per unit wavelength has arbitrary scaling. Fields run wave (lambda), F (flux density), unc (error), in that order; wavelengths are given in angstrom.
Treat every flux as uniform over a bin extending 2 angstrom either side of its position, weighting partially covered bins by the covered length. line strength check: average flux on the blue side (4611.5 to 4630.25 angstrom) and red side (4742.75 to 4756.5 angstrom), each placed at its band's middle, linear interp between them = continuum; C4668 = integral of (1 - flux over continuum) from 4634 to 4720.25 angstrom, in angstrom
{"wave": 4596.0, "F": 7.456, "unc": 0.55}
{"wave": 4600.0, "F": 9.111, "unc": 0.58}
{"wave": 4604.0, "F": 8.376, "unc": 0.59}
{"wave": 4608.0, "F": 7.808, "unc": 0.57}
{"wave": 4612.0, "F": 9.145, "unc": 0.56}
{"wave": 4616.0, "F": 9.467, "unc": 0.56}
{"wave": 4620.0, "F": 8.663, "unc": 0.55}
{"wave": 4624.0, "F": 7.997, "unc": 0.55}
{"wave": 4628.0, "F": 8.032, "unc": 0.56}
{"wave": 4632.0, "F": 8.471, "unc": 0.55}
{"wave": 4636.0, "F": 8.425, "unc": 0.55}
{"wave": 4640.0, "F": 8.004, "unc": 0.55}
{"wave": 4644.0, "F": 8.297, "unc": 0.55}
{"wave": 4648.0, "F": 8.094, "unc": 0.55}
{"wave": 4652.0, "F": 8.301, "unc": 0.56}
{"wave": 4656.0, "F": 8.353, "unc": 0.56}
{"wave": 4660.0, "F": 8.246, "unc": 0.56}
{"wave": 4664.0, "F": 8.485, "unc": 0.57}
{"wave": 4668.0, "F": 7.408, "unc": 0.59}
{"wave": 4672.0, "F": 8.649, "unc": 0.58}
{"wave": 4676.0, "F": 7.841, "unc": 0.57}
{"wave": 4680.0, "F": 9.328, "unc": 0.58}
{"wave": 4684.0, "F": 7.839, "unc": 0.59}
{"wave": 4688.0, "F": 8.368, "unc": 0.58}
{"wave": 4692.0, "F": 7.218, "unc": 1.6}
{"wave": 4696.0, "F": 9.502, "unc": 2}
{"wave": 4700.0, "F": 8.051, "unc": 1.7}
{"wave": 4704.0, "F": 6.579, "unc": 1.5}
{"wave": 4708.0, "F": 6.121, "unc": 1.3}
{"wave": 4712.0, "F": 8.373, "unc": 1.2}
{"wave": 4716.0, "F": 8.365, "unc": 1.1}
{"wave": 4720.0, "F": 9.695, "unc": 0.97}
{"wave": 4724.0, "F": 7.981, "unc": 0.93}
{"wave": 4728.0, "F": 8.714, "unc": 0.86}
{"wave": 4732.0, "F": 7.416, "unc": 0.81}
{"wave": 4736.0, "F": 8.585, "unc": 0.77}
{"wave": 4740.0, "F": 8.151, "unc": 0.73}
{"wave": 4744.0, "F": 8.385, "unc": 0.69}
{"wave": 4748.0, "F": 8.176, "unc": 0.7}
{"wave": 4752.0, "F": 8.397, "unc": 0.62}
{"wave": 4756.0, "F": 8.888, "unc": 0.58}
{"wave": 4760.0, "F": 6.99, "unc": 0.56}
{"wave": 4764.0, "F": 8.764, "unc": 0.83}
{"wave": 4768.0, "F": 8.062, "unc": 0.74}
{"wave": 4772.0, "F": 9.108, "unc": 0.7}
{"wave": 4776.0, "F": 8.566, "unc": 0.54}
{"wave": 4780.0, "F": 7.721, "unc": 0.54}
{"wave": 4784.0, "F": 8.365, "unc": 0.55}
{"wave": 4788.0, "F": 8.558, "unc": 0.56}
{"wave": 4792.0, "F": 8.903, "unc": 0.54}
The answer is 4.07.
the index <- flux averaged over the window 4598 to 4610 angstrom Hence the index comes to 8.43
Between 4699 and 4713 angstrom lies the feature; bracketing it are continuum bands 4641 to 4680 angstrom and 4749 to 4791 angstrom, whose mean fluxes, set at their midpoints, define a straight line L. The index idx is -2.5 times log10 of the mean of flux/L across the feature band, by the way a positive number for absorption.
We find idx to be 0.16 mag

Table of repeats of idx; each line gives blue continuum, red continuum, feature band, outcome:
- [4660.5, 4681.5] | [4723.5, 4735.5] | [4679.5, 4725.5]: 0.02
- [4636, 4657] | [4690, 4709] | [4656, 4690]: -0.05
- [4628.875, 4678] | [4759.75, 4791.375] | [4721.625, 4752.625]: 0.01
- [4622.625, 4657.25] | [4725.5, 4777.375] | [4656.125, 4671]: 0.02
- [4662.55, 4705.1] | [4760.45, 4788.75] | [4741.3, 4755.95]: -0.01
